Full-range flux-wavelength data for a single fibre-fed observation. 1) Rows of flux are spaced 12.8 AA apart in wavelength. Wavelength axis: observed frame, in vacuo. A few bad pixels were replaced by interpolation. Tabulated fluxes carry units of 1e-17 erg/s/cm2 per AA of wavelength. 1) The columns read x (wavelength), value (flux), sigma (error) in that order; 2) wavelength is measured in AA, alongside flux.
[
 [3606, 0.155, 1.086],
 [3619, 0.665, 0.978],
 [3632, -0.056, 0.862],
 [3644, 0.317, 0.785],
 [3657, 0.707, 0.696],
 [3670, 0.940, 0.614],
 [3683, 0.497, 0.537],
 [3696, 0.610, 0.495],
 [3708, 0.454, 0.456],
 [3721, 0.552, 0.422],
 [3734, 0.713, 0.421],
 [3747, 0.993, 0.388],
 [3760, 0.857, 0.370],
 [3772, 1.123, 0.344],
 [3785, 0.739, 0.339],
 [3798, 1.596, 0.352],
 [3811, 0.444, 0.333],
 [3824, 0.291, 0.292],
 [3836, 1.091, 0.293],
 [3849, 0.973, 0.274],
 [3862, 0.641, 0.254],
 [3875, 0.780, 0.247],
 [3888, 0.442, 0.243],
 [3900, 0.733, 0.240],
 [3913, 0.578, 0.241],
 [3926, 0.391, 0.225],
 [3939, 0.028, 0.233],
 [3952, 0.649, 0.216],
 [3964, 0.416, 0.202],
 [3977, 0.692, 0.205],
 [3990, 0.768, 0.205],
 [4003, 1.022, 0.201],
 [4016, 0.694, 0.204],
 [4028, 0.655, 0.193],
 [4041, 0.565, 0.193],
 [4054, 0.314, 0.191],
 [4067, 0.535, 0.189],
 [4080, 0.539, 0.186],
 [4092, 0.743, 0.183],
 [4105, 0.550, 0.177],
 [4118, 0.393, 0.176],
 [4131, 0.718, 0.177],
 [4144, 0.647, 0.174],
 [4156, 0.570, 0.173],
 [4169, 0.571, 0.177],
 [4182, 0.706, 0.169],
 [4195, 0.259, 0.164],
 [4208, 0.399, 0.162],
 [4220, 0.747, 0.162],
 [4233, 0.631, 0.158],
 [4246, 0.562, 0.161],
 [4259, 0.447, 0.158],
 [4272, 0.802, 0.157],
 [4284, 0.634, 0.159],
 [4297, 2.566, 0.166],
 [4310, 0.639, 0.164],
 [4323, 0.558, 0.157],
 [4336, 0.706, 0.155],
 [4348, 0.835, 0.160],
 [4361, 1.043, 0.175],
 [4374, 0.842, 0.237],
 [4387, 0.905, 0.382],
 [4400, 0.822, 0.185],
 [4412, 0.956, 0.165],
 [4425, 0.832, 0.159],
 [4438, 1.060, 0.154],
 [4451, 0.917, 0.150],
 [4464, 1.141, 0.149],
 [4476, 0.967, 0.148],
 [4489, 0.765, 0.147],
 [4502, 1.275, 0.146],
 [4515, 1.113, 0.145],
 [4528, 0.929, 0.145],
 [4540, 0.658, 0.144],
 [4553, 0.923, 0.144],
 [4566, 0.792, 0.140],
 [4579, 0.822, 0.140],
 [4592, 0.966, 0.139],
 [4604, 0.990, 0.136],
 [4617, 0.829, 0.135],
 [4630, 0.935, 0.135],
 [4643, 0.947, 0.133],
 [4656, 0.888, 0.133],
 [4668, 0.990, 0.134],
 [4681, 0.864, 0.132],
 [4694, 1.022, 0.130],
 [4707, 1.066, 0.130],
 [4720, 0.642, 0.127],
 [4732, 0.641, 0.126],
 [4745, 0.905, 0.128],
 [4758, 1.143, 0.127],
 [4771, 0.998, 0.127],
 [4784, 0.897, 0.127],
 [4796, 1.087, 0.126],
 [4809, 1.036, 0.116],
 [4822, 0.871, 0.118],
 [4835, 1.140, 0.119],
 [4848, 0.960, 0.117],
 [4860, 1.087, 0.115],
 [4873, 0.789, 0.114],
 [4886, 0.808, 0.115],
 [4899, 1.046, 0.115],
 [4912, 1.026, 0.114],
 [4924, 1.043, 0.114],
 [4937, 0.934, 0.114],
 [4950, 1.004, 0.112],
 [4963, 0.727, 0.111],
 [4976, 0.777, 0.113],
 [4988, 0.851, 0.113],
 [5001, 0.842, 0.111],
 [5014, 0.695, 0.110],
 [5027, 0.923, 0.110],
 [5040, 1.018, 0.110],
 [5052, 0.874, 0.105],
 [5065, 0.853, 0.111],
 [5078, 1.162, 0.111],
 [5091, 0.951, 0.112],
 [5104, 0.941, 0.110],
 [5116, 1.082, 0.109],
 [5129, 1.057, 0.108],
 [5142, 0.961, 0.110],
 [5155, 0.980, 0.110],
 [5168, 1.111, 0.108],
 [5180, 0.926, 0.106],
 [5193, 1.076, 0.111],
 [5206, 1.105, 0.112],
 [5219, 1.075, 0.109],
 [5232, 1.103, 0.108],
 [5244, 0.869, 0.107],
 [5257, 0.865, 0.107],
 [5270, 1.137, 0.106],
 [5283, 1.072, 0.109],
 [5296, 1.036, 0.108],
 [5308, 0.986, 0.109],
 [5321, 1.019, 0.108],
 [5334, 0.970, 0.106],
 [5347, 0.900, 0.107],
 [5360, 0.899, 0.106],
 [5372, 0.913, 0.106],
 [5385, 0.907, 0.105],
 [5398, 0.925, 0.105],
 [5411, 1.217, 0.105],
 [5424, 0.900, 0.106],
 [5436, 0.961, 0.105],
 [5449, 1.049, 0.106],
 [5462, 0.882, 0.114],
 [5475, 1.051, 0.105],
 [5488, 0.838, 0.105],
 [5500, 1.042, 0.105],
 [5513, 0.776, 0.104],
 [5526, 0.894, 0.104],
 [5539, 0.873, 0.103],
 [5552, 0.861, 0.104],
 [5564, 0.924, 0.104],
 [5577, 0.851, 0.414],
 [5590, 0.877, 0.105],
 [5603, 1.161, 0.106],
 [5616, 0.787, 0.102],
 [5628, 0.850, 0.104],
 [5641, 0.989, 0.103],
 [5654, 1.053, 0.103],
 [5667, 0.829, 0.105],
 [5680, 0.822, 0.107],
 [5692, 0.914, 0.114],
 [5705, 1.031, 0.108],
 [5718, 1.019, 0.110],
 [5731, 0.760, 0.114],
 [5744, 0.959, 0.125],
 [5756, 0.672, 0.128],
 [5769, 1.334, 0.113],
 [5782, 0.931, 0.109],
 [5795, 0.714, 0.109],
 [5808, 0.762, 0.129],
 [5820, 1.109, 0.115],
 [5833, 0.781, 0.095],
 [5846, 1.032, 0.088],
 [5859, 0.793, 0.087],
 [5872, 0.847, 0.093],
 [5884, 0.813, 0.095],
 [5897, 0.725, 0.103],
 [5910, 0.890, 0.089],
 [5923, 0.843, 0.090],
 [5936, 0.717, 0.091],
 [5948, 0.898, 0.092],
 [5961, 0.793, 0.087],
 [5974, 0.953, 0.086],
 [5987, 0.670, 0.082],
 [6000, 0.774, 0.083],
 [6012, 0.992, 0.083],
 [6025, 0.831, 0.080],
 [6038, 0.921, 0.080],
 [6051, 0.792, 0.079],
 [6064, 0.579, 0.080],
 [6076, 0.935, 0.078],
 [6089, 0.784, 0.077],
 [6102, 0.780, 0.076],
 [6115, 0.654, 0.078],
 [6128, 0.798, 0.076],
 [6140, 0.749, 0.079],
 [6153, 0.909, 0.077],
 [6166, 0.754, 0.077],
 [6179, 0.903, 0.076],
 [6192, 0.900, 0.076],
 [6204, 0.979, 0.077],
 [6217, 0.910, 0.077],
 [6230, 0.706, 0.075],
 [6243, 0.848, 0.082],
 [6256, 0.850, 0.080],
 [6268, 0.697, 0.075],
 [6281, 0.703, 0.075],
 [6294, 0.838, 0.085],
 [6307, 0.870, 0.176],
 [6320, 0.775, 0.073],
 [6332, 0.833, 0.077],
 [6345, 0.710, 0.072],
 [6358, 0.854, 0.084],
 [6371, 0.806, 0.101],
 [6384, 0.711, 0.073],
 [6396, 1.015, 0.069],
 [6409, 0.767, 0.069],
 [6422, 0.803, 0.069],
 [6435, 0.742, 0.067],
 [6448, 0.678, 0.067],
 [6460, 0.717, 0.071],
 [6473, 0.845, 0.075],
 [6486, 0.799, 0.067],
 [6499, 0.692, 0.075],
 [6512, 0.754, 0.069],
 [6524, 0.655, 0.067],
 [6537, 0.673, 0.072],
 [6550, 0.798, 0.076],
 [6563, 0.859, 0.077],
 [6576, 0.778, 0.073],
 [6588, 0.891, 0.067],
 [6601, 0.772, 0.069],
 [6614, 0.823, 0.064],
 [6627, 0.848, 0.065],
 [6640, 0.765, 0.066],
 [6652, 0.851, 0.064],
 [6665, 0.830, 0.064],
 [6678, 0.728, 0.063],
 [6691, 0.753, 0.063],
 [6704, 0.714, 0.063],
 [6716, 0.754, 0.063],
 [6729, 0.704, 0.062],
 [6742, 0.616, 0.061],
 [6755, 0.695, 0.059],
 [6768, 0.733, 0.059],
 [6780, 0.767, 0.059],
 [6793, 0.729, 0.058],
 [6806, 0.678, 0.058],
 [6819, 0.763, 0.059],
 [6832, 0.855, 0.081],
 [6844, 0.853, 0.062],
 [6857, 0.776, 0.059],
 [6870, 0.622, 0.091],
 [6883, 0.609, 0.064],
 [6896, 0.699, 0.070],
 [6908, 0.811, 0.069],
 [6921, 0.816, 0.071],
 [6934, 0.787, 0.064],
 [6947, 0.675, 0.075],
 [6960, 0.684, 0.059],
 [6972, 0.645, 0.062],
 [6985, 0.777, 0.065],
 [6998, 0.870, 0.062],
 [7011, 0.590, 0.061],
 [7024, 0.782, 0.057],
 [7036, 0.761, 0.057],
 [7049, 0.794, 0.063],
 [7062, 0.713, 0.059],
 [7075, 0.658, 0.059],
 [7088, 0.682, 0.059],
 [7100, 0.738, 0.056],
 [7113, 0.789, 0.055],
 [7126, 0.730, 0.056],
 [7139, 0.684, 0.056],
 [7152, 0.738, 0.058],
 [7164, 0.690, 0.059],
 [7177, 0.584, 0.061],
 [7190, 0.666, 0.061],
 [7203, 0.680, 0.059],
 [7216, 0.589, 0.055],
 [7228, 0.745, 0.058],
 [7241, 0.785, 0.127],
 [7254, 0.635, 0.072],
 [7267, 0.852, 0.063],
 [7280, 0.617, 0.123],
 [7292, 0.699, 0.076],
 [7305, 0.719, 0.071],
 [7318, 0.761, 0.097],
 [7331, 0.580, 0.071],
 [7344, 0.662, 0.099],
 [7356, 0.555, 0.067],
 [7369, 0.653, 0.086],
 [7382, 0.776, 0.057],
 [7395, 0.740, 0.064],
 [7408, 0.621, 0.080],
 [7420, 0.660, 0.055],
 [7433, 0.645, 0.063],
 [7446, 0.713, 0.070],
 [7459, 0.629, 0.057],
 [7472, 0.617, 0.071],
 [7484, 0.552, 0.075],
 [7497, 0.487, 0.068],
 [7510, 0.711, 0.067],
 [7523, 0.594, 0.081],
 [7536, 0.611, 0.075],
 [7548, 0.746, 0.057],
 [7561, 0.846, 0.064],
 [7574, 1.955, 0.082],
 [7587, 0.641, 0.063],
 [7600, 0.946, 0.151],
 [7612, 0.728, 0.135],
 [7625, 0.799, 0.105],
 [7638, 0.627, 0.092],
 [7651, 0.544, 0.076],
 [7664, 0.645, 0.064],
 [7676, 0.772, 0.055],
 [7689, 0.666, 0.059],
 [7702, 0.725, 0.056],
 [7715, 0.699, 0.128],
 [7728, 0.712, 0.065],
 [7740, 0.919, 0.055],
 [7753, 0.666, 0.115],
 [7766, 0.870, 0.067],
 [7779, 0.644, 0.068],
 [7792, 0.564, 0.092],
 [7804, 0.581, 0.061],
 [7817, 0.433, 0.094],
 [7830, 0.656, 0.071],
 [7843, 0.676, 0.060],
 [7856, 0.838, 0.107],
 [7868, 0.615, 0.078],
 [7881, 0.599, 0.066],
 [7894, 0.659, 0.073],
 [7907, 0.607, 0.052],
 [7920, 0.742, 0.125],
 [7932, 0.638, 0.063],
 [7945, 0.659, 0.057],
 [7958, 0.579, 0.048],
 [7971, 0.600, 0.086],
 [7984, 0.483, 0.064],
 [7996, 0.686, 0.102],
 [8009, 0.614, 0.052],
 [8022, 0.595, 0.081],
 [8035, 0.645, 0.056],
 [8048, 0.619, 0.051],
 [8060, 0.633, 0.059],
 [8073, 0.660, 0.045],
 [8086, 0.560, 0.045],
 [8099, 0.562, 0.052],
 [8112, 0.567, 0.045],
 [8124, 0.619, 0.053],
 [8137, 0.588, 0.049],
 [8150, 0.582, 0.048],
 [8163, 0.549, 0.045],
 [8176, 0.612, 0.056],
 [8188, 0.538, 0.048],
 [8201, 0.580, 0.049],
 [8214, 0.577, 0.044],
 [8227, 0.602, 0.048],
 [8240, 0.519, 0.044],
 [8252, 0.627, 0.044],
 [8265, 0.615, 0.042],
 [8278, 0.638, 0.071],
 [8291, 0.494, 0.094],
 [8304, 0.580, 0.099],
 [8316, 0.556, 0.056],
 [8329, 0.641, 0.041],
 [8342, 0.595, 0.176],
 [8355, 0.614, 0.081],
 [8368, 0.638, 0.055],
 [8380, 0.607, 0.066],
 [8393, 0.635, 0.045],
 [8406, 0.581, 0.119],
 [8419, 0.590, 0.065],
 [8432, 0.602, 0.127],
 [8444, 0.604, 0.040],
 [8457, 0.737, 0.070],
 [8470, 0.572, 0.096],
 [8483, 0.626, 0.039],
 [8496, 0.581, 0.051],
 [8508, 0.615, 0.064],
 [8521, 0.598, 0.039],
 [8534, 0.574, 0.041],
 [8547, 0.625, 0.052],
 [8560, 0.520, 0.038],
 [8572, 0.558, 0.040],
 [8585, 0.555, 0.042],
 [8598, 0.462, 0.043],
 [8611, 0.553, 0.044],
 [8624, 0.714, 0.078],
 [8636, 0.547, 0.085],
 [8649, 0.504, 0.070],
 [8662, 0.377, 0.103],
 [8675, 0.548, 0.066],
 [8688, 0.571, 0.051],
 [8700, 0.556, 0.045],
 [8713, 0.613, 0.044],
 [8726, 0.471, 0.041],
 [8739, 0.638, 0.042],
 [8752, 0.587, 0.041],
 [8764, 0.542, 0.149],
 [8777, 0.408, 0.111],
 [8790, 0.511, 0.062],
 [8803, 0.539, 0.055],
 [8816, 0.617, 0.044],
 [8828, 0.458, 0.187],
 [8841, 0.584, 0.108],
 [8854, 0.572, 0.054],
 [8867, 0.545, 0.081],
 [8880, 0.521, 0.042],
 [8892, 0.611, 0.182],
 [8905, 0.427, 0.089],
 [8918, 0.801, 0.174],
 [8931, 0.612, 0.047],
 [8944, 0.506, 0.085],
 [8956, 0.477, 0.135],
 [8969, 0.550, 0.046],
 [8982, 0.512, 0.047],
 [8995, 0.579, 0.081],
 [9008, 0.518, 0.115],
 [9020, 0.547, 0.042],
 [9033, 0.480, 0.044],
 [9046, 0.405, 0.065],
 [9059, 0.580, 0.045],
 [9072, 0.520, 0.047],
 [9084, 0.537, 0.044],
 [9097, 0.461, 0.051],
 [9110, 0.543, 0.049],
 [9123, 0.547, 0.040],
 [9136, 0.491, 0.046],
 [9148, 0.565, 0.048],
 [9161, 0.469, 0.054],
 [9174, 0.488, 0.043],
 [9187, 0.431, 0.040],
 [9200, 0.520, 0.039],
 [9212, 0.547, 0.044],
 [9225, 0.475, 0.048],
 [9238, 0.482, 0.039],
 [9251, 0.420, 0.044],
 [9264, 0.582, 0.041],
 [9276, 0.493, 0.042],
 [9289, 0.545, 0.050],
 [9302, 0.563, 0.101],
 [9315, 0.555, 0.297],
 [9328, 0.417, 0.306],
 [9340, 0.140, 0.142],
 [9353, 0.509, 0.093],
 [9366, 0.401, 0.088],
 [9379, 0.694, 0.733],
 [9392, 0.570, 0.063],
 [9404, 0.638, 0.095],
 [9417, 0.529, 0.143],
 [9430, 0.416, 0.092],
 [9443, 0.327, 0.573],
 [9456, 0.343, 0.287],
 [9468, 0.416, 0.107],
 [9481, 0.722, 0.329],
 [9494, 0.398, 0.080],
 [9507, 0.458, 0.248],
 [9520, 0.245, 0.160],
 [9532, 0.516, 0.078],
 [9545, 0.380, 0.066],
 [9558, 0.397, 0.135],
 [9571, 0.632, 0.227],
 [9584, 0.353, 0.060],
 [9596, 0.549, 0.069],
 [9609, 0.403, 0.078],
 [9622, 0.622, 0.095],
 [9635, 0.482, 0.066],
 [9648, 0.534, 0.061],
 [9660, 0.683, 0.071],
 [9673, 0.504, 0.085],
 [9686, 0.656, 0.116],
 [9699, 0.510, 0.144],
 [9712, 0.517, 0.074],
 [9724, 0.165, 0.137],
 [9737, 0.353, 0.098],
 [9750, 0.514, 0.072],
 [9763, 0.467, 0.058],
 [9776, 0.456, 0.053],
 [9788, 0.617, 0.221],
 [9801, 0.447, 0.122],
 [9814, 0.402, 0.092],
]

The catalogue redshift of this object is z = 0.153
